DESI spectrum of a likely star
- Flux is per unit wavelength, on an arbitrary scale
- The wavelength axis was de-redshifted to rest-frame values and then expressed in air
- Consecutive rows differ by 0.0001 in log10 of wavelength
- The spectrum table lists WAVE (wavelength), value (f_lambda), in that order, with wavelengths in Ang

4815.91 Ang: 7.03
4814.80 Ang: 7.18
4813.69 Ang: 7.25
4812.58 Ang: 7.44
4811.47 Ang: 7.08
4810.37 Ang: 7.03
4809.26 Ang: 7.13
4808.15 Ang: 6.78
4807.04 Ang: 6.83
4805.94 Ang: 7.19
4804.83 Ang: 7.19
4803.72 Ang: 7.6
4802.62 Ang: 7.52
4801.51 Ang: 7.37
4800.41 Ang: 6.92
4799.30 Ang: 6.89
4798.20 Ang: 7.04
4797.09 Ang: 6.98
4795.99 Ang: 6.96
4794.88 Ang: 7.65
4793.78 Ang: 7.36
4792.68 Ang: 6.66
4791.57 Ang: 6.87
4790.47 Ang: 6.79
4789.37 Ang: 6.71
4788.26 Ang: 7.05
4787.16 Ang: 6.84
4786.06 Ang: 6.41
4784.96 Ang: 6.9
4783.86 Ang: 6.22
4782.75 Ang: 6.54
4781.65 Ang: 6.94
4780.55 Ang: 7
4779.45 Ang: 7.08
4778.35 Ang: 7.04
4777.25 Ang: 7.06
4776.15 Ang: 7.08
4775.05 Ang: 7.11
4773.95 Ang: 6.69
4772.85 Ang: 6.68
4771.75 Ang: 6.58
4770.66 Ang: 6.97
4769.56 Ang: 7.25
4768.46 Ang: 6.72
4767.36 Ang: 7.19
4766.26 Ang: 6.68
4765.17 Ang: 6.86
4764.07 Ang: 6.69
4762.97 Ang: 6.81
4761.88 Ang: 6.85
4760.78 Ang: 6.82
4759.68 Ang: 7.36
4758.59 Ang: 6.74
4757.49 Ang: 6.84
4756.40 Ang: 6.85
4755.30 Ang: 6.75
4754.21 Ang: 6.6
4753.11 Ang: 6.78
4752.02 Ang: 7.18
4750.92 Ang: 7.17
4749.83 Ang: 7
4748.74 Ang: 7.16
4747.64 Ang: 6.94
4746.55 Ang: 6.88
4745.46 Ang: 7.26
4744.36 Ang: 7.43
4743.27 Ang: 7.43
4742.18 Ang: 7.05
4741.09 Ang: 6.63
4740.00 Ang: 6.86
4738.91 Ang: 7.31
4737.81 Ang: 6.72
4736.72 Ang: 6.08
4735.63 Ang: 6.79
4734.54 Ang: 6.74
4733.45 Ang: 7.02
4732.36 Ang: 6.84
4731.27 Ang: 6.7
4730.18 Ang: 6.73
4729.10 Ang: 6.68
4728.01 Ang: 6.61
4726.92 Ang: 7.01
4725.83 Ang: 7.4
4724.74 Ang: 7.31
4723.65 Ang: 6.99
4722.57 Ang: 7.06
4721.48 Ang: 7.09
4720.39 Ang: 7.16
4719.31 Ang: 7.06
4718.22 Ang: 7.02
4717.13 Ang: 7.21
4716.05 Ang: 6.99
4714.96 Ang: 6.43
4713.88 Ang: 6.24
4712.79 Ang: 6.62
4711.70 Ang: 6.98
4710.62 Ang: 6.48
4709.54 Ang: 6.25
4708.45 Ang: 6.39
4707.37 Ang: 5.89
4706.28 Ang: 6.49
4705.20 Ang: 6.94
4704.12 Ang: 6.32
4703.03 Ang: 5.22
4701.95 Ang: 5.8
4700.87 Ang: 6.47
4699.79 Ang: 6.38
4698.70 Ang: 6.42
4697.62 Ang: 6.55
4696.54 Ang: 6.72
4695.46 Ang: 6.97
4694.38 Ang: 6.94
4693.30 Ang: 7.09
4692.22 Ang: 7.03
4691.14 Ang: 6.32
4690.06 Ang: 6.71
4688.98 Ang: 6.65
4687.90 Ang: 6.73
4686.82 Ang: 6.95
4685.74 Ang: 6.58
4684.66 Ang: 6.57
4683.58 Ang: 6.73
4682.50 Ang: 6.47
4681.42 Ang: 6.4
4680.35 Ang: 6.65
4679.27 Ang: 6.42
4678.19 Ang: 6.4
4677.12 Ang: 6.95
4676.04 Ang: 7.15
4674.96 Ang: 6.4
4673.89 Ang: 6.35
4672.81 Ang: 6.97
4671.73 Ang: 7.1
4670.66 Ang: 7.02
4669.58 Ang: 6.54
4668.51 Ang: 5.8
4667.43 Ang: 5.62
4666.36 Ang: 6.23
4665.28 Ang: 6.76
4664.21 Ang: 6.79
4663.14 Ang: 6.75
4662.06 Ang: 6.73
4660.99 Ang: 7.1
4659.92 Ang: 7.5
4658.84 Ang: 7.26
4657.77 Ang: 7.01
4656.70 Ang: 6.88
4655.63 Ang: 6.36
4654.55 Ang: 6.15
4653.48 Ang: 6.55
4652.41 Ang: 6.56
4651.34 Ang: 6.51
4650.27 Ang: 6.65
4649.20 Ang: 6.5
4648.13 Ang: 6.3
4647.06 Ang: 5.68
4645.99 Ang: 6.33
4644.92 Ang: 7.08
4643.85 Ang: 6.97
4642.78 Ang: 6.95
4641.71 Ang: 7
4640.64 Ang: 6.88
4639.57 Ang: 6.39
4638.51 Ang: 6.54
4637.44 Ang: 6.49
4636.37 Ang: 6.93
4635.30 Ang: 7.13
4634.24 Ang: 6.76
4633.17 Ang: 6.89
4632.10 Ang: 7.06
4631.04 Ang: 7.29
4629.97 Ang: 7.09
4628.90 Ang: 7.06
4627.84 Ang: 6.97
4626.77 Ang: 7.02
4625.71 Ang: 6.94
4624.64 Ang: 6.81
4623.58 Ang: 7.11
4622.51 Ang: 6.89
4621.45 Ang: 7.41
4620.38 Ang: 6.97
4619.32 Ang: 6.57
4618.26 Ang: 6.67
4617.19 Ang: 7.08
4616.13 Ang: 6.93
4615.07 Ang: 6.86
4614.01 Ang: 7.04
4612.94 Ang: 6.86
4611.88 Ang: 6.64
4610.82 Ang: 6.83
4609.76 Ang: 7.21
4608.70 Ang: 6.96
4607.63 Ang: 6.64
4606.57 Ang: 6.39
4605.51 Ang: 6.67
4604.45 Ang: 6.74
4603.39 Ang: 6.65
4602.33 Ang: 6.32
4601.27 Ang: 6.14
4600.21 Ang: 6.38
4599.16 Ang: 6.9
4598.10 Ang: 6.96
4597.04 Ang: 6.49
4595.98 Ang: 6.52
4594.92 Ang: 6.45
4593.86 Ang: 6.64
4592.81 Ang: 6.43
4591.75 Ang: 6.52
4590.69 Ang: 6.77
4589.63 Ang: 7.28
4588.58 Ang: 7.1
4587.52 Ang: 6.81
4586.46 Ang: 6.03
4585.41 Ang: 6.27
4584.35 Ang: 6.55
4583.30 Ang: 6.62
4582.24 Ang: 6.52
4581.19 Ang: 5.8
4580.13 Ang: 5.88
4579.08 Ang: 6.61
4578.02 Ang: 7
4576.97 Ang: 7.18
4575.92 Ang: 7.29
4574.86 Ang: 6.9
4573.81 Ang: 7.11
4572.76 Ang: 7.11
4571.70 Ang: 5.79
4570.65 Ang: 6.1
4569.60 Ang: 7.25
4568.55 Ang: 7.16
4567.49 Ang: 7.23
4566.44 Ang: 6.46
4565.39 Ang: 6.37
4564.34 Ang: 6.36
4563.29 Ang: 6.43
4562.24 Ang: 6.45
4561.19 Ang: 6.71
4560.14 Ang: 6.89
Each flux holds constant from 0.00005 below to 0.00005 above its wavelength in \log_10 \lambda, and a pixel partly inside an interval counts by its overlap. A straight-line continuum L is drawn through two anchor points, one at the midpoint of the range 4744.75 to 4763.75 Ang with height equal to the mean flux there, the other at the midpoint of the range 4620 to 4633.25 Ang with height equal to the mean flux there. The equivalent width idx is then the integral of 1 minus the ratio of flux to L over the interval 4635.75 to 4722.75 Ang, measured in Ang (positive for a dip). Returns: 4.5 Ang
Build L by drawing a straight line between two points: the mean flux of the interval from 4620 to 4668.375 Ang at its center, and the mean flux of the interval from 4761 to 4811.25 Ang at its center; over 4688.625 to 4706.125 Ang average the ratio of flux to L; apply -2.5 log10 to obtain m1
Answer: 0.05 mag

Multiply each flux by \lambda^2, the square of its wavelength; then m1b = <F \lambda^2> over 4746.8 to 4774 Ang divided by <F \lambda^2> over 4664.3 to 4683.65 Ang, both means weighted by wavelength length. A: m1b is 1.1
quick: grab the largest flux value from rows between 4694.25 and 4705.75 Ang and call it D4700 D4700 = 6.97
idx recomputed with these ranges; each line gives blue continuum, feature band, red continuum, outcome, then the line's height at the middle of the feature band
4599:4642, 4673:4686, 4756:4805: 0.51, 6.87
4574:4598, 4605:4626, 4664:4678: -0.82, 6.62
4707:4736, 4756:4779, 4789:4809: 0.23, 6.97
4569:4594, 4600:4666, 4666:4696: -1.39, 6.64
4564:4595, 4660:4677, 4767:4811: 0.35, 6.79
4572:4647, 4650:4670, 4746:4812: 0.59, 6.82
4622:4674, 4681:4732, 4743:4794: 1.08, 6.82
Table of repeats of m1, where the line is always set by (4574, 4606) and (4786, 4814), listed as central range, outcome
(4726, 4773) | 0.01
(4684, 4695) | 0.01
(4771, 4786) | 0.03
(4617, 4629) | -0.04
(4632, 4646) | -0.02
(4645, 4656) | 0.06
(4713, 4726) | -0.01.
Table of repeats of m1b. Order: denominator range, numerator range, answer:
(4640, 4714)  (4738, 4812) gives 1.10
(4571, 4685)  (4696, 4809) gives 1.08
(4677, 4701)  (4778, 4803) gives 1.09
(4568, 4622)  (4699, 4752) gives 1.07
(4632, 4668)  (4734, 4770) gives 1.08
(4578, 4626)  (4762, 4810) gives 1.12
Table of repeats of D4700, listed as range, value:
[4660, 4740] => 7.4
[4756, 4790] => 7.36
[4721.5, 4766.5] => 7.43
